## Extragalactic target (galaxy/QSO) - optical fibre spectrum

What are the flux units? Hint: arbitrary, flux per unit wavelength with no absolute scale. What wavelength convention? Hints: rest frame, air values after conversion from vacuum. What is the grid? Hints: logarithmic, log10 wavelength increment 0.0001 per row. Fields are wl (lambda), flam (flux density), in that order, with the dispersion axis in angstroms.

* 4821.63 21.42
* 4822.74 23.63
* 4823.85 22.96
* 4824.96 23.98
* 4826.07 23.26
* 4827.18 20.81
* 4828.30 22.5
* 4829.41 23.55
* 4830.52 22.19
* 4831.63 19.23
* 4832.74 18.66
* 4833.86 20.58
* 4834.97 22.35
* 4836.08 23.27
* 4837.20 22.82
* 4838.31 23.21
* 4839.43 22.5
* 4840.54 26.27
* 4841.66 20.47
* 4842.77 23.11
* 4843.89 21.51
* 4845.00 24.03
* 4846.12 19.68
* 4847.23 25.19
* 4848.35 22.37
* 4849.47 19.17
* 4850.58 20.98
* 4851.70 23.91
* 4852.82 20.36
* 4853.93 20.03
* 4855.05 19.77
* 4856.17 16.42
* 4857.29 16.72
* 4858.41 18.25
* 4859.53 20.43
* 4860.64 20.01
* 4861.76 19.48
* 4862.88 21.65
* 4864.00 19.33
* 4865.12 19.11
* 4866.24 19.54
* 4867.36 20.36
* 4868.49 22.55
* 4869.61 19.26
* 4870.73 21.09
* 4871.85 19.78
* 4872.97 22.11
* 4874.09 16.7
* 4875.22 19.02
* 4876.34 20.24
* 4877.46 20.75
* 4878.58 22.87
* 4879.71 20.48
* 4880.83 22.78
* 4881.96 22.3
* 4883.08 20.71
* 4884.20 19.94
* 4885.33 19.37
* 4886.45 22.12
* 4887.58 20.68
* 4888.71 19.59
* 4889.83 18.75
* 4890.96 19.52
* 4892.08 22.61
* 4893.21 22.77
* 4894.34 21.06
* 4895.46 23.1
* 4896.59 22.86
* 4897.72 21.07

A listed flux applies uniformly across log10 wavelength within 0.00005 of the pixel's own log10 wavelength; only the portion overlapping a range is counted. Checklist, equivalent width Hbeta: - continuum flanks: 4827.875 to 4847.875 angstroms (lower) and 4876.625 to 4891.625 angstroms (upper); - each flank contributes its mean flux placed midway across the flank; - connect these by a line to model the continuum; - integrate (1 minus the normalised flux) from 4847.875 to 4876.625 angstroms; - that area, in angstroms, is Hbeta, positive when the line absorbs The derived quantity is 2.07 angstroms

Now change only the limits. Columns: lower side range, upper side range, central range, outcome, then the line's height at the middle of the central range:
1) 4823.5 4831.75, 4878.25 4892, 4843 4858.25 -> 0.73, 21.8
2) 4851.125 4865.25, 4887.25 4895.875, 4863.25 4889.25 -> -0.11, 20.4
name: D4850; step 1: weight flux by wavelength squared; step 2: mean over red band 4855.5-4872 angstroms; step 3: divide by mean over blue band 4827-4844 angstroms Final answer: 0.9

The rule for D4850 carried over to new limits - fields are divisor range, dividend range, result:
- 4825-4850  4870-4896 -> 0.96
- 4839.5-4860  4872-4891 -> 0.98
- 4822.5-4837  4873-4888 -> 0.96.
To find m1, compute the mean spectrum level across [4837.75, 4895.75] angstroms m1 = 20.8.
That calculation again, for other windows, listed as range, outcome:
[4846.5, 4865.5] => 20.2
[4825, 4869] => 21.2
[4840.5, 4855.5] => 21.8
